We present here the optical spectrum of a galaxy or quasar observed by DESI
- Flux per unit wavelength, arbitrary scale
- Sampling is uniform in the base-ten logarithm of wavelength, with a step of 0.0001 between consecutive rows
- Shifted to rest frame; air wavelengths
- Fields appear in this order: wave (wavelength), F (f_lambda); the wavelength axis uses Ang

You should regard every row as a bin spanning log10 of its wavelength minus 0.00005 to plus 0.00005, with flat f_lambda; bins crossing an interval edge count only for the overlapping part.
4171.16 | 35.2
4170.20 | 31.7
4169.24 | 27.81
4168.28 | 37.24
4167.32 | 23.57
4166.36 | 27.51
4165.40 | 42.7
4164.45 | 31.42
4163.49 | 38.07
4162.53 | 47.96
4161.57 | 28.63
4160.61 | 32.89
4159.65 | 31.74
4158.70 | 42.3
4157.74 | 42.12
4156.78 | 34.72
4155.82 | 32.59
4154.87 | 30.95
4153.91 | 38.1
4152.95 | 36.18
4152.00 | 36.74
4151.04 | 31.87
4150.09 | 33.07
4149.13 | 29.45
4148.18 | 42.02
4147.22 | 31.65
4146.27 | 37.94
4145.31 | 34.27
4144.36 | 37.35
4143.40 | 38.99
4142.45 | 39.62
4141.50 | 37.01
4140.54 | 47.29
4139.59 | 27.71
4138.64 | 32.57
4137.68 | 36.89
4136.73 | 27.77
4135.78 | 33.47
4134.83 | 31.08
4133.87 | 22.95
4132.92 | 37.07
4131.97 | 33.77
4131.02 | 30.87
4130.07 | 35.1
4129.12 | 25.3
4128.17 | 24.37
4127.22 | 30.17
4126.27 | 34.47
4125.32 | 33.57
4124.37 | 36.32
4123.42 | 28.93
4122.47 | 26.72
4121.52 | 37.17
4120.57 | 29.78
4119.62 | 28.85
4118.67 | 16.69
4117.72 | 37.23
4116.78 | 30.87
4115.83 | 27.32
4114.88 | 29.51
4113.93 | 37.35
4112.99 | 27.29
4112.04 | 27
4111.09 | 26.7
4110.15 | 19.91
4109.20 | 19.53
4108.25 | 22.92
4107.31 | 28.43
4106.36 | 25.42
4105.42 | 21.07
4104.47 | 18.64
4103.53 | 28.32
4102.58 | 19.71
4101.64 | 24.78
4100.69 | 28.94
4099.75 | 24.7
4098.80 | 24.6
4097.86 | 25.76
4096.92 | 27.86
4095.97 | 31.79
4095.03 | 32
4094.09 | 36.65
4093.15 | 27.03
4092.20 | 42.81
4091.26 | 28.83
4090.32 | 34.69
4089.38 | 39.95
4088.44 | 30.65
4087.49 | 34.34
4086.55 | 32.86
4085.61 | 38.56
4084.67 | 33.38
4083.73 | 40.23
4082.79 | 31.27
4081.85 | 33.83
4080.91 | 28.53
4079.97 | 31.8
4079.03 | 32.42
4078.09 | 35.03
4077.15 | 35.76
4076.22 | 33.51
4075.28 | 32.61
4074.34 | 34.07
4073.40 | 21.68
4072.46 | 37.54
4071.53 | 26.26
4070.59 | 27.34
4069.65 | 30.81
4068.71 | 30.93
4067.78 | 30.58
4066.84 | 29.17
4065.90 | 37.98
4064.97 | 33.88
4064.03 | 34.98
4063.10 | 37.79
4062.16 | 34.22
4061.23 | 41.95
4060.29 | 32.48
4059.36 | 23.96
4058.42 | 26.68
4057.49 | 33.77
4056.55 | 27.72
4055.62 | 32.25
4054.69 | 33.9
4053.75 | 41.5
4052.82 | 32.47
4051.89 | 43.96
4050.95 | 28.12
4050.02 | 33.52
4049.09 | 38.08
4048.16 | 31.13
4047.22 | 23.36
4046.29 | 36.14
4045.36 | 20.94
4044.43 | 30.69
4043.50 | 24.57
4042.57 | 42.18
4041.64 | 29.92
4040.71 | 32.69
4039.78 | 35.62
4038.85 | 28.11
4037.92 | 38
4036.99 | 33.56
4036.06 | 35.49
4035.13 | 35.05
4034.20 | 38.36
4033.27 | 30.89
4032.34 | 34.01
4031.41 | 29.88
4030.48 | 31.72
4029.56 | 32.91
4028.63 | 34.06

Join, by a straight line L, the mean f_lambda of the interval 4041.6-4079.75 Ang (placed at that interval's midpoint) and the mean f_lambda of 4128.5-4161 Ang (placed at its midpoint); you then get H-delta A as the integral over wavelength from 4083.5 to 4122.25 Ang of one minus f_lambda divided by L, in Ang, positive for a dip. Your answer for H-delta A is 4.9 Ang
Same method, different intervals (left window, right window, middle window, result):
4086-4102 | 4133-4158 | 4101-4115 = 3.1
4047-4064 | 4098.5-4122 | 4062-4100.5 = -2.9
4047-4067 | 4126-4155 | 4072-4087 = 0.1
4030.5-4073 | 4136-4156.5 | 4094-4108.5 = 3.4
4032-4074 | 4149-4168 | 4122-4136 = 1.3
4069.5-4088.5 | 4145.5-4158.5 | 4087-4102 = 1.0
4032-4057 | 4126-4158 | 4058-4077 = 0.7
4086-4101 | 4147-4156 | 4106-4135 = 3.3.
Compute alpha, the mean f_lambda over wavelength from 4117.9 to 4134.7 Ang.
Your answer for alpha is 30.3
